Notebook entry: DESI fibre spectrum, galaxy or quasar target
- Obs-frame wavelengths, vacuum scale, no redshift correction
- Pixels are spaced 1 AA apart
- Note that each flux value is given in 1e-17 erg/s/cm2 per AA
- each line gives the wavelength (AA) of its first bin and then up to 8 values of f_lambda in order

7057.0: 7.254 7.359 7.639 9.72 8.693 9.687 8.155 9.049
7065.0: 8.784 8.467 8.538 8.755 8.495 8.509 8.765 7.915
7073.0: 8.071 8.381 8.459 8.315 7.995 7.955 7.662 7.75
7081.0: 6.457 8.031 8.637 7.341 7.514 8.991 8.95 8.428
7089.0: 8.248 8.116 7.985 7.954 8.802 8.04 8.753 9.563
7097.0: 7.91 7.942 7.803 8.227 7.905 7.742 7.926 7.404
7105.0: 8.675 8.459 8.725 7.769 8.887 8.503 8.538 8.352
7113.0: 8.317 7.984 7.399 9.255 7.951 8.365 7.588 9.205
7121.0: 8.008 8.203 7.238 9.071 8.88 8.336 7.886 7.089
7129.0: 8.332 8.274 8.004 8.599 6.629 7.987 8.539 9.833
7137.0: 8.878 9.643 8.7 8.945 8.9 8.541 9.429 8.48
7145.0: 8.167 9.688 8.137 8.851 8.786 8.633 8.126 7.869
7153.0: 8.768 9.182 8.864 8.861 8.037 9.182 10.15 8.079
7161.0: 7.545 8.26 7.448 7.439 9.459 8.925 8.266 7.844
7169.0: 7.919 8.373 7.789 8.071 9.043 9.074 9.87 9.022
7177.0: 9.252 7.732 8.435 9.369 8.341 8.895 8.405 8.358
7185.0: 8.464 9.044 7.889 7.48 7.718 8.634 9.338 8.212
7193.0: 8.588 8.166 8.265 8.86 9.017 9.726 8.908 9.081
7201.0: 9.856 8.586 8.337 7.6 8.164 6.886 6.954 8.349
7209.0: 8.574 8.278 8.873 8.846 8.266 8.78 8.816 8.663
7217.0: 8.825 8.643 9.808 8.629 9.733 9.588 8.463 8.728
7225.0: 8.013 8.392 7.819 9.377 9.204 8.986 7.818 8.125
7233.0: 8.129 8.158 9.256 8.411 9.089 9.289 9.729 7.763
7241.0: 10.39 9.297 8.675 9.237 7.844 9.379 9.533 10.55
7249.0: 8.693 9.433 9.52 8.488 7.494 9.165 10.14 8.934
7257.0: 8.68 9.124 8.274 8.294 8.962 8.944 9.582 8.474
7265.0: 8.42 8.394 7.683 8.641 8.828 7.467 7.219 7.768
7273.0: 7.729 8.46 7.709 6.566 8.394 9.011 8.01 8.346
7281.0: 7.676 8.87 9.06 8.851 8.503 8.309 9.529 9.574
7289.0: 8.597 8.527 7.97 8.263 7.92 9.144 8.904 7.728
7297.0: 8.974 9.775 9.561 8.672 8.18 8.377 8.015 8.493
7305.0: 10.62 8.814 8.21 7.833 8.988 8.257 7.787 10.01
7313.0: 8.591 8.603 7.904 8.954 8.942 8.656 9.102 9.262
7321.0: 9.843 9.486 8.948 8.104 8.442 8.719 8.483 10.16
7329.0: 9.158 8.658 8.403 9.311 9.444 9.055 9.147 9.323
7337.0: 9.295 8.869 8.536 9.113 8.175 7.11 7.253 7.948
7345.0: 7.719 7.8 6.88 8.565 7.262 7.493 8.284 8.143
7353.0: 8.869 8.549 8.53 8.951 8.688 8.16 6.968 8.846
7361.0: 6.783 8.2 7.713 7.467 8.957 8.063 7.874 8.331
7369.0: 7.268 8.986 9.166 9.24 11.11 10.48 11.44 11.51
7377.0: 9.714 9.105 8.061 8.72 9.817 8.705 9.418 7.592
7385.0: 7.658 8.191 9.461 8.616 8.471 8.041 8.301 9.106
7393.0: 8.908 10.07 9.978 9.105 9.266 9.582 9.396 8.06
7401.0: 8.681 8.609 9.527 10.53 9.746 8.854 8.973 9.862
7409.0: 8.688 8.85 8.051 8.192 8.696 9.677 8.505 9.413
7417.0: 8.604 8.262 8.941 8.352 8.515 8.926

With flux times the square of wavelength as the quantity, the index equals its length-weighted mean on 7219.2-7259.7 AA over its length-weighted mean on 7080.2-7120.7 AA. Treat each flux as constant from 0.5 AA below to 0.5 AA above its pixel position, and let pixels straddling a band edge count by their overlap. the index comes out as 1.1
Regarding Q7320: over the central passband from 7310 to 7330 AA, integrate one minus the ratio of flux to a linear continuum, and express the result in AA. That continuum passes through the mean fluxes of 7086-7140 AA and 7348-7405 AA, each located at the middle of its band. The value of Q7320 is -0.4 AA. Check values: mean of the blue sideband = 8.31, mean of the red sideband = 8.79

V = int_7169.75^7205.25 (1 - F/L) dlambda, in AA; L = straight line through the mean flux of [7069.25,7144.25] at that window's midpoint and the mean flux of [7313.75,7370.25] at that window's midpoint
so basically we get -1.2 AA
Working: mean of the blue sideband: 8.28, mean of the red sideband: 8.45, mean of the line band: 8.61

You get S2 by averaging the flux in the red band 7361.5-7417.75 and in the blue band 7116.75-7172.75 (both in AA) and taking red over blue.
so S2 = 1.1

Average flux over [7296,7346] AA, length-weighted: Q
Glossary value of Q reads 8.74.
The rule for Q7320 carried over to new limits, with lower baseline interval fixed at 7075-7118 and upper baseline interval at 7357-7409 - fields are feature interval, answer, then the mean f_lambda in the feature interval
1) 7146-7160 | -0.70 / 8.74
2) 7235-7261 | -1.38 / 9.02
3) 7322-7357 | 1.15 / 8.51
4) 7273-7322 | 0.34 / 8.63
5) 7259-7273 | 0.45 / 8.33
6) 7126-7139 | -0.09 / 8.32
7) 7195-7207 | -0.15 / 8.55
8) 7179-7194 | -0.11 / 8.47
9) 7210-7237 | -0.65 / 8.7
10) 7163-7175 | -0.06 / 8.41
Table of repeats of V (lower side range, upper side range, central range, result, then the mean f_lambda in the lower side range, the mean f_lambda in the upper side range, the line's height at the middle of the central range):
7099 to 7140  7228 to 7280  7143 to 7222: -1.07 AA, 8.28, 8.66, 8.46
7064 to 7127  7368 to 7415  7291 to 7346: 1.12 AA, 8.25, 9.1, 8.89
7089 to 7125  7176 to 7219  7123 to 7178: -0.97 AA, 8.25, 8.53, 8.39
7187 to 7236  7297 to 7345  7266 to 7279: 1.05 AA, 8.56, 8.77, 8.68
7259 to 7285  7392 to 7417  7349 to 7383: 0.63 AA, 8.3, 9.12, 8.88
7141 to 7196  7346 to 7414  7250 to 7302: 0.67 AA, 8.54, 8.77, 8.65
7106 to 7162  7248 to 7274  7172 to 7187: -0.40 AA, 8.47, 8.61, 8.52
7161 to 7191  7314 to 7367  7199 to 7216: 0.07 AA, 8.44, 8.47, 8.45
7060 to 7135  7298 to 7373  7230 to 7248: -0.97 AA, 8.25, 8.55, 8.43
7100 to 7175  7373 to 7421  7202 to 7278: 0.56 AA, 8.42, 9.07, 8.68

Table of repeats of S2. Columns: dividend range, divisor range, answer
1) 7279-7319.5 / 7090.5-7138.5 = 1.05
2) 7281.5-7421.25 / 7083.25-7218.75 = 1.04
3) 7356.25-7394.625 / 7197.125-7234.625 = 1.02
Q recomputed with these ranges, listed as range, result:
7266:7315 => 8.47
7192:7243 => 8.68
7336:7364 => 8.11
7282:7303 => 8.71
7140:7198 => 8.57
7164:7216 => 8.52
